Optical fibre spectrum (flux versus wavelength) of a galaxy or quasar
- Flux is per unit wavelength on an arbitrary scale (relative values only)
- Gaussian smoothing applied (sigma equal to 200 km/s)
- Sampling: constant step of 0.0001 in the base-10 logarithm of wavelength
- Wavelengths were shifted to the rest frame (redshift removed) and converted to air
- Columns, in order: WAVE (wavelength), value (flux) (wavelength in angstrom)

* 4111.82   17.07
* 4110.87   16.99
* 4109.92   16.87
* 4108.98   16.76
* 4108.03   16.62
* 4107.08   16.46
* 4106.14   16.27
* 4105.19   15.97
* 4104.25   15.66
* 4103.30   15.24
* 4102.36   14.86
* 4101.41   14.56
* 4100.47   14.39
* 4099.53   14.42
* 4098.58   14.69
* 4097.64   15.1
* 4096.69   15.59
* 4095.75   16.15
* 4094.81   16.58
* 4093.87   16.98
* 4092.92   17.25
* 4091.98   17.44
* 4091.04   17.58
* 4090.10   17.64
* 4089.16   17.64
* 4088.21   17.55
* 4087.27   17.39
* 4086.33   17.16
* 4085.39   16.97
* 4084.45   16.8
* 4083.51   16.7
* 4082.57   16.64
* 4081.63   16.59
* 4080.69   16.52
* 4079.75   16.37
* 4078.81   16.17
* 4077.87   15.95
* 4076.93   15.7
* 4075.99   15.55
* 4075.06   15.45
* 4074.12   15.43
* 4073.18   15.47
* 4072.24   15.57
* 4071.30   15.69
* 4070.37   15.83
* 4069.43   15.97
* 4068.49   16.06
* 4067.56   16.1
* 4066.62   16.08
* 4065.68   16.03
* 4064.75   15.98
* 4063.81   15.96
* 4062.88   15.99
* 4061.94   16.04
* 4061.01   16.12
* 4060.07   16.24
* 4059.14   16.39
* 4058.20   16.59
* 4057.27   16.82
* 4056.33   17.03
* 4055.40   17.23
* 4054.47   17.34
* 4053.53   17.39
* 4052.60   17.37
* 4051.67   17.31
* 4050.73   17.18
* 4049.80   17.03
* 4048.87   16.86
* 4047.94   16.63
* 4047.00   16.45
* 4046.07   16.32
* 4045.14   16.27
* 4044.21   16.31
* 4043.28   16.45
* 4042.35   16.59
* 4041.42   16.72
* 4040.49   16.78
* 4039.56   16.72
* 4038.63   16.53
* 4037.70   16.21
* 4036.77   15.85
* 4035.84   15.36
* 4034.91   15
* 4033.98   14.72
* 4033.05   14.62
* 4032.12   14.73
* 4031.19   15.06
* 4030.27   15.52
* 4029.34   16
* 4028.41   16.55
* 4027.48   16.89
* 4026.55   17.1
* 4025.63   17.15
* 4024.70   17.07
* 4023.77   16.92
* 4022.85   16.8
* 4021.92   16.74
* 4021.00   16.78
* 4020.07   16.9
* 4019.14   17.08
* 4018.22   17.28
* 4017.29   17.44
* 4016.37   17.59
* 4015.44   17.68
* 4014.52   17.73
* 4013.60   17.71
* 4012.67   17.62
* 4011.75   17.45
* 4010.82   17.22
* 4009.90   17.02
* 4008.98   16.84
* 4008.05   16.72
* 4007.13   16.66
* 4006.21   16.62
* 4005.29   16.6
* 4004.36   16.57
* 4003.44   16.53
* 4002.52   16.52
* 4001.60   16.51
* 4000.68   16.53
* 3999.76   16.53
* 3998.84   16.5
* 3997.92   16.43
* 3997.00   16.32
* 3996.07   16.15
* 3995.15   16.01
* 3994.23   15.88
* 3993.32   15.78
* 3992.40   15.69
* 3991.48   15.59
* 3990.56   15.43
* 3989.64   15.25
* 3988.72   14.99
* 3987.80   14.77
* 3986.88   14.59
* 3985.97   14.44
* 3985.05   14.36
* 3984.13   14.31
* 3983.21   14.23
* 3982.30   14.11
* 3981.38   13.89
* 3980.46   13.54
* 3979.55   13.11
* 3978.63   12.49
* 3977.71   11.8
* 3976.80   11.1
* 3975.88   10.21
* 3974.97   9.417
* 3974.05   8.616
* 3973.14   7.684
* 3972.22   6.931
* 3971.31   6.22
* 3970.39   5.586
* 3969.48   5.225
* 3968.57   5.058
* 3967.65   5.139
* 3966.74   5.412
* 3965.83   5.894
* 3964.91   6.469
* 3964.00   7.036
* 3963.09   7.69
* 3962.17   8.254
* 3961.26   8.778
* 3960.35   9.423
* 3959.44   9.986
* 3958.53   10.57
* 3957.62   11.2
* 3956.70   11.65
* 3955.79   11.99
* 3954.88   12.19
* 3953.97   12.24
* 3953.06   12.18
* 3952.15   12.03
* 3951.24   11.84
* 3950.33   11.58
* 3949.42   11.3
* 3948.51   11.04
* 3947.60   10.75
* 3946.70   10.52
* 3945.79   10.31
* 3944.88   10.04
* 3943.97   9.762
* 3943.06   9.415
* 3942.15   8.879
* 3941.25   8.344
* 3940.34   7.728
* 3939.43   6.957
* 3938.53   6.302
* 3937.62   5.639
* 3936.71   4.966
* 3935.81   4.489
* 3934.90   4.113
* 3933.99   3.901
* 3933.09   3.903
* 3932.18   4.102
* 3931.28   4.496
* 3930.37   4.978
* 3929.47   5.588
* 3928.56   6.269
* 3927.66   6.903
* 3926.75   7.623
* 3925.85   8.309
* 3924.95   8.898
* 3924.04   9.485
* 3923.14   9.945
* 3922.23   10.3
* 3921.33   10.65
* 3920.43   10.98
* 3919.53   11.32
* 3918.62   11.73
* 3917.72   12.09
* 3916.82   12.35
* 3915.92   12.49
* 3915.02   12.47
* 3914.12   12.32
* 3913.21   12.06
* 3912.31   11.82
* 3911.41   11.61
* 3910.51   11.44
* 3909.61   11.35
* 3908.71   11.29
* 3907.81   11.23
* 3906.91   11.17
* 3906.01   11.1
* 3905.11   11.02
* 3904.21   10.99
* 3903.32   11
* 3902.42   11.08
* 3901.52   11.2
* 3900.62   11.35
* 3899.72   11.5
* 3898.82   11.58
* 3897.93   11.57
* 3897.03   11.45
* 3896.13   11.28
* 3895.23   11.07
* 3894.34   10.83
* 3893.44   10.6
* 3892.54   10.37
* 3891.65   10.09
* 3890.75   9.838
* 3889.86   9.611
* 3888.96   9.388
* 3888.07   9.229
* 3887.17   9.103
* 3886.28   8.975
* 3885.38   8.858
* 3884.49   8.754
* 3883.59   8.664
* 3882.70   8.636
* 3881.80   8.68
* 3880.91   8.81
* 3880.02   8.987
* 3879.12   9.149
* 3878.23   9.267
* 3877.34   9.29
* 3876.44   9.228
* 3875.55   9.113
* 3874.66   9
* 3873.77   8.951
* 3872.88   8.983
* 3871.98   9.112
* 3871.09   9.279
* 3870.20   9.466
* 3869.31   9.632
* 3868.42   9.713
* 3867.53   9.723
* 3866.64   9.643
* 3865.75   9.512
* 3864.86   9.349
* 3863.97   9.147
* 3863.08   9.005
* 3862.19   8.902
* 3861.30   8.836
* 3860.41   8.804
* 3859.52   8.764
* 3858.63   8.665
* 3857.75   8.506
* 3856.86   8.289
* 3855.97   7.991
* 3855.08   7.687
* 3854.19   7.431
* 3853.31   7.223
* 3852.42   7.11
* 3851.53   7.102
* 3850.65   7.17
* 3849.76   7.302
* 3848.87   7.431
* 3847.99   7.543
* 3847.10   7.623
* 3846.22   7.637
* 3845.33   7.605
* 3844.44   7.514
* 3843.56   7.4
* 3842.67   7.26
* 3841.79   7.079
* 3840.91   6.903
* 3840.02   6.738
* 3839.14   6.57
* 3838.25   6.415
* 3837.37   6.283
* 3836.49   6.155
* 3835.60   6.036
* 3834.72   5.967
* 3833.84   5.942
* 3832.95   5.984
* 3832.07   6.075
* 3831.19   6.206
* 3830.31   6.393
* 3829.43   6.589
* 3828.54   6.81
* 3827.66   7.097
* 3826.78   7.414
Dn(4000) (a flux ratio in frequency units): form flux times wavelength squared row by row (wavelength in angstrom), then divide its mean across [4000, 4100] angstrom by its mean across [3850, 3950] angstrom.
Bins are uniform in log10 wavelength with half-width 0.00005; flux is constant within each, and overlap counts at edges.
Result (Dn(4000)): 1.92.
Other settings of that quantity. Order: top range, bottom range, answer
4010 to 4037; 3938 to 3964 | 1.71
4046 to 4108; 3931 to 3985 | 1.90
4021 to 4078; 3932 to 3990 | 1.76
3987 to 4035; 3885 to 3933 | 1.71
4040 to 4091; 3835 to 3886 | 2.22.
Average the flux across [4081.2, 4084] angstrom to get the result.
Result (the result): 16.6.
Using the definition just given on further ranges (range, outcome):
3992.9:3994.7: 15.9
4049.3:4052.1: 17.2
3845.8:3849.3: 7.58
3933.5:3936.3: 4.18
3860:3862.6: 8.84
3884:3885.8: 8.8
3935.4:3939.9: 5.69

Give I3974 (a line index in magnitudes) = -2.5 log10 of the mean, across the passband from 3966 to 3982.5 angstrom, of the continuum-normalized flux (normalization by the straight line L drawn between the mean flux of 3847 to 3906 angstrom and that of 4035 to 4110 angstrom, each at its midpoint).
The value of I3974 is 0.380 mag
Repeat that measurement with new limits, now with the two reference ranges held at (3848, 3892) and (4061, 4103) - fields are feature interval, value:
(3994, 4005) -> -0.227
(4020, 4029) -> -0.191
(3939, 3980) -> 0.260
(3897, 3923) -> -0.128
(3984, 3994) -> -0.167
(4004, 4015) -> -0.244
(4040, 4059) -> -0.123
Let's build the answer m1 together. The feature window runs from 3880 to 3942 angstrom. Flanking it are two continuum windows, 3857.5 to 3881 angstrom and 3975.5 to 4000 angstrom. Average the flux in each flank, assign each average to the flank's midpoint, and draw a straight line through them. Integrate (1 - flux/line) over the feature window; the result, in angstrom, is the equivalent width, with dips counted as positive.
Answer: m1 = 8.7 angstrom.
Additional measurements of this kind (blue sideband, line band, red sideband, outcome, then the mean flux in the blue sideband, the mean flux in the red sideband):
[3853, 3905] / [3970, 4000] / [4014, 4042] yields 2.6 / 9.52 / 16.5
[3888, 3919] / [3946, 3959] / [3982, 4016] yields 2.1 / 11.2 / 16.1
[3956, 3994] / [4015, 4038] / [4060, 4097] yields -4.7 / 10.8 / 16.4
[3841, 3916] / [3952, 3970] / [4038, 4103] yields 5.1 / 9.48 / 16.4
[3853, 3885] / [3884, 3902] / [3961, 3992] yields -2.0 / 8.9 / 10.5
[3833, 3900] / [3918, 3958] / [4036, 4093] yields 9.4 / 8.63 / 16.5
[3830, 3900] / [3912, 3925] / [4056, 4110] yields -1.2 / 8.52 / 16.2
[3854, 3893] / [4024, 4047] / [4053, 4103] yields -2.1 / 9.07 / 16.3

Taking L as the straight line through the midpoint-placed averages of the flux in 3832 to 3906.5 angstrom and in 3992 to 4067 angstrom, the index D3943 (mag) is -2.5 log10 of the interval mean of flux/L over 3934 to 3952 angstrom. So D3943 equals 0.40 mag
